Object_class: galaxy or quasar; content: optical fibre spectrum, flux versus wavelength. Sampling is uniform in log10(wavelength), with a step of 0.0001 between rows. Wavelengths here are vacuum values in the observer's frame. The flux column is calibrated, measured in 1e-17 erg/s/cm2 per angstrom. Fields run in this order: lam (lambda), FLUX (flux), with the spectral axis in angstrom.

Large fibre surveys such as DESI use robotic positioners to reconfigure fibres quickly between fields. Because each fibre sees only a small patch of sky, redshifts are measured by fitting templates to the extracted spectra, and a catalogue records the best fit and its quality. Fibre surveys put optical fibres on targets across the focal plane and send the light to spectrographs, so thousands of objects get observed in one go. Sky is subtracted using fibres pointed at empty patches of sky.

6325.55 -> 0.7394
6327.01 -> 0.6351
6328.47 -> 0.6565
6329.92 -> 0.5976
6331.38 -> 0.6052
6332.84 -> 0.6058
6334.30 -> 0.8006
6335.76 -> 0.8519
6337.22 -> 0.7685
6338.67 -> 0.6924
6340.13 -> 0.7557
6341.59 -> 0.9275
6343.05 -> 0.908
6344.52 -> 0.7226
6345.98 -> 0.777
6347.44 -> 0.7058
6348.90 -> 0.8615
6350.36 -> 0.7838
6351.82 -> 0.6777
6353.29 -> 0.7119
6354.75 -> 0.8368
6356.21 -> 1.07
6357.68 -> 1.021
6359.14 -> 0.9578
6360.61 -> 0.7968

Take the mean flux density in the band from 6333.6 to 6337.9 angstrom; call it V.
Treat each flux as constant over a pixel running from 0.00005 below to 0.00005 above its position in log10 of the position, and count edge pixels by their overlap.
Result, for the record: 0.807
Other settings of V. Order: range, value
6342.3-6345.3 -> 0.813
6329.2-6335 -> 0.651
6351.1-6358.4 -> 0.863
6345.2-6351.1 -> 0.782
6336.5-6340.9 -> 0.742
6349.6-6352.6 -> 0.731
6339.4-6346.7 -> 0.817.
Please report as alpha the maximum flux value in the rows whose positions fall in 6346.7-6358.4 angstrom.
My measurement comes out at 1.07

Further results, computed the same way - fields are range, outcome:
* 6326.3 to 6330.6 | 0.6565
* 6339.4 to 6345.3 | 0.9275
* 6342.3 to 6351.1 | 0.908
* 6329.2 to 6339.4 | 0.8519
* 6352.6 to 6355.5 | 0.8368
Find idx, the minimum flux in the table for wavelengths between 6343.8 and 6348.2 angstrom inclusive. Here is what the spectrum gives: 0.7058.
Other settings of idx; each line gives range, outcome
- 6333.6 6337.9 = 0.7685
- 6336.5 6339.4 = 0.6924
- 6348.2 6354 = 0.6777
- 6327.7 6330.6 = 0.5976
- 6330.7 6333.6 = 0.6052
